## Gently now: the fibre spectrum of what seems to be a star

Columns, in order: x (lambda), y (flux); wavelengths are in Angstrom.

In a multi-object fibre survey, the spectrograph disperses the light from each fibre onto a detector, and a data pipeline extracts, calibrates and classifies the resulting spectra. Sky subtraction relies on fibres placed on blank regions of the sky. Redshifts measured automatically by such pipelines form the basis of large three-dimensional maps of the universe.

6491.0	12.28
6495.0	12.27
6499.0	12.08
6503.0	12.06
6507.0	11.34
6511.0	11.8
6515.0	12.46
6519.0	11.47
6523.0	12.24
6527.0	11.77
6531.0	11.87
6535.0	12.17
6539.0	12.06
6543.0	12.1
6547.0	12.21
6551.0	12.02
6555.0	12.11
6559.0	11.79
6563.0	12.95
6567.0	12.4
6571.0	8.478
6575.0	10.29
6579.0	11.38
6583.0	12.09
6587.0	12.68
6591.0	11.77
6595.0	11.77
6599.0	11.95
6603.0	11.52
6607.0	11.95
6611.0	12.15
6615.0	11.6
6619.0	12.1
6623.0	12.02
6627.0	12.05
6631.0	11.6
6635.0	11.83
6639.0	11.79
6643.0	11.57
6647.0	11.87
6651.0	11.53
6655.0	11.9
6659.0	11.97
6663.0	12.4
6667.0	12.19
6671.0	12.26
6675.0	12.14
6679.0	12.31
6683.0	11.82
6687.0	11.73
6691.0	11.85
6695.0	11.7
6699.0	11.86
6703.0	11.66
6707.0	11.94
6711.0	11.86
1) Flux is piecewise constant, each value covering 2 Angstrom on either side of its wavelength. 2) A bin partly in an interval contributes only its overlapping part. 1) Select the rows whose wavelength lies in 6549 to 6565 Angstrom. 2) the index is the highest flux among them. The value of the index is 12.95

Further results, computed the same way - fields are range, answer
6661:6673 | 12.4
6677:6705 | 12.31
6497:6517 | 12.46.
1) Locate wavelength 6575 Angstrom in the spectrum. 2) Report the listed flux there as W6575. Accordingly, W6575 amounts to 10.29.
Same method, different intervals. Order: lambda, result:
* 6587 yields 12.68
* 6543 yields 12.1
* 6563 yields 12.95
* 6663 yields 12.4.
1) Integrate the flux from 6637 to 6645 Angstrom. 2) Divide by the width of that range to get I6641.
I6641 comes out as 11.7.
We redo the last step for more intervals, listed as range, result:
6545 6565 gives 12.2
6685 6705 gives 11.8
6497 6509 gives 11.8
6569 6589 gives 11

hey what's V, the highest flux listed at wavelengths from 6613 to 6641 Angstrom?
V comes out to 12.1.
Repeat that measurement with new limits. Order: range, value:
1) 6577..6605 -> 12.68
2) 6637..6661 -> 11.97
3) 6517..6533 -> 12.24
